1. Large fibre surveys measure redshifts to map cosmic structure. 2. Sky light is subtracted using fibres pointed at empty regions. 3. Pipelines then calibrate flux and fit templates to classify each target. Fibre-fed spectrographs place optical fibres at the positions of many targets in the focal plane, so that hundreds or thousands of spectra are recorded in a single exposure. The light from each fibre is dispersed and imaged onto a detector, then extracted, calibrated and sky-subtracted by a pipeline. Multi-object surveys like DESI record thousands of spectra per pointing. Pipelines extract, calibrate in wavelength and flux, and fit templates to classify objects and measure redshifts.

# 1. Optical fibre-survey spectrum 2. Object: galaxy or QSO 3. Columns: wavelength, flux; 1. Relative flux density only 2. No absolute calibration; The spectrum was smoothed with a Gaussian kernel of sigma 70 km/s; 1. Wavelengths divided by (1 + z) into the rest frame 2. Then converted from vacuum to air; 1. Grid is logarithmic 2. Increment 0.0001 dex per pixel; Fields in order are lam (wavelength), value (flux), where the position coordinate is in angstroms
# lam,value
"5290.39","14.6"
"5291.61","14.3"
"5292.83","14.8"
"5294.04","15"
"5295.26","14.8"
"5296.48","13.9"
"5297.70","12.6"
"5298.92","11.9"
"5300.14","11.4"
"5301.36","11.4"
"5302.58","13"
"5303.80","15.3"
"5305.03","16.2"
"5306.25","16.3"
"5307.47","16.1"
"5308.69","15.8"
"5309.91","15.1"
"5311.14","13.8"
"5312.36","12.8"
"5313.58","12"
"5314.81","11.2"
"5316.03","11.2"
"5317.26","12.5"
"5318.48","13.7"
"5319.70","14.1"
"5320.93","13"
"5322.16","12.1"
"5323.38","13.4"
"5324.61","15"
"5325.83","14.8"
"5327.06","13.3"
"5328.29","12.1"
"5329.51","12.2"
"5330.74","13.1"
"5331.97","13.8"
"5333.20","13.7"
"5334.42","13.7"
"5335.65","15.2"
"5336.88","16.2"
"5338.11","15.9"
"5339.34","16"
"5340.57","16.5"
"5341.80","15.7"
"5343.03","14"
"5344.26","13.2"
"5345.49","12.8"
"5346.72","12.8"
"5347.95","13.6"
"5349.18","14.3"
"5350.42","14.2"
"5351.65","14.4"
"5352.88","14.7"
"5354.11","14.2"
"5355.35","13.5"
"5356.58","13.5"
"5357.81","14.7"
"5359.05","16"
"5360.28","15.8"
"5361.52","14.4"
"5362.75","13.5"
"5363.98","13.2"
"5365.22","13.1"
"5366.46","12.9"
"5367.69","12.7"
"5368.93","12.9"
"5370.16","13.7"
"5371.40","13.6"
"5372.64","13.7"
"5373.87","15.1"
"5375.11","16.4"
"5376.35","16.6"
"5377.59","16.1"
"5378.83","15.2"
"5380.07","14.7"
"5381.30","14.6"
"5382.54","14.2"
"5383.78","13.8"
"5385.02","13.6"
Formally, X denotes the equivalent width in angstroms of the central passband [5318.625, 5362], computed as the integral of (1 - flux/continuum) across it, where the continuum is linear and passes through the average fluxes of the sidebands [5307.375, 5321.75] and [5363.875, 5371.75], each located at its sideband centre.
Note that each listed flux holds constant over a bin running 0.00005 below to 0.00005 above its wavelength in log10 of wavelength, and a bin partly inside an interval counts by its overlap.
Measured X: -3.06 angstroms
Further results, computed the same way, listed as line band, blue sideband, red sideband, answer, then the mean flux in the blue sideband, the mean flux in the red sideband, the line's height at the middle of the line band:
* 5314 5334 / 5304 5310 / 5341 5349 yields 2.5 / 15.9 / 13.8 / 15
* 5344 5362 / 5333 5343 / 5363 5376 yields 0.5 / 15.4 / 13.8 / 14.6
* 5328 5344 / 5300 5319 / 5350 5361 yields -0.3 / 13.7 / 14.6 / 14.2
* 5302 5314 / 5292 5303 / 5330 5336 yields -1.2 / 13.2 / 13.8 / 13.4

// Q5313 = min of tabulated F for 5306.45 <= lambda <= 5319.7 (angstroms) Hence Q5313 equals 11.2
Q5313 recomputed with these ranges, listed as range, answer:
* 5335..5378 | 12.7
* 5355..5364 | 13.2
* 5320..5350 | 12.1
